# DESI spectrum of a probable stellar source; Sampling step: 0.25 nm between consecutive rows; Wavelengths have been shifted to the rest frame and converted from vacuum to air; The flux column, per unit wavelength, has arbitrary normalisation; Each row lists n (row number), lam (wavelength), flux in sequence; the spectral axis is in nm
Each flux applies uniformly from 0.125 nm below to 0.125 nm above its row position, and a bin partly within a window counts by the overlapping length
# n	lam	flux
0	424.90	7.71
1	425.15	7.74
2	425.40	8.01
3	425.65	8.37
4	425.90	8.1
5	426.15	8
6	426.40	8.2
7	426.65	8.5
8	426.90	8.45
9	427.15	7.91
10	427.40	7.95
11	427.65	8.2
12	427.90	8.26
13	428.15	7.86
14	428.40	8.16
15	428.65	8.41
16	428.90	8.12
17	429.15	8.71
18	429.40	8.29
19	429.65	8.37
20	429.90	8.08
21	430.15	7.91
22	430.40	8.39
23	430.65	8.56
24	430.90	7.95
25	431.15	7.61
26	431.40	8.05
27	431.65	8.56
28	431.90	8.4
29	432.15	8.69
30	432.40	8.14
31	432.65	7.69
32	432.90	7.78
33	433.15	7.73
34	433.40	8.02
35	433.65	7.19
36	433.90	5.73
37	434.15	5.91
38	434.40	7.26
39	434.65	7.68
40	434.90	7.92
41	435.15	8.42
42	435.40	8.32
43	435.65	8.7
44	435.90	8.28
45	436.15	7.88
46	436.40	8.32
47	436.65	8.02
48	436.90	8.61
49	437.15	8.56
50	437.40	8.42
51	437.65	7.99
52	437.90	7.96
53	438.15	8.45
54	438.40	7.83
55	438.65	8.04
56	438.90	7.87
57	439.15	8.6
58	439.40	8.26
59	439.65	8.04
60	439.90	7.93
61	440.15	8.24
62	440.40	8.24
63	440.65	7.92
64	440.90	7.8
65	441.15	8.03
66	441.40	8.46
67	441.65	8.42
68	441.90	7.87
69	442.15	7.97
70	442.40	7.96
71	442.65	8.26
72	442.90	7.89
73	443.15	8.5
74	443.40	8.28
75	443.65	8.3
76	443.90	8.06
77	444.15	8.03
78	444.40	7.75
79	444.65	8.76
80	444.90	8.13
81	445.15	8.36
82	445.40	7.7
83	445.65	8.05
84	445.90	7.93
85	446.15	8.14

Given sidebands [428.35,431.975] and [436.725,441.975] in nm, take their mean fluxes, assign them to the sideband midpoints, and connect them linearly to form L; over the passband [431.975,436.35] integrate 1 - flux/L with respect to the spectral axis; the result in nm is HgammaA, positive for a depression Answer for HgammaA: 0.247 nm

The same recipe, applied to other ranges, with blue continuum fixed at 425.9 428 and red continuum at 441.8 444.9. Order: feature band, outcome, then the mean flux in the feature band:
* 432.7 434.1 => 0.16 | 7.24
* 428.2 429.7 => -0.03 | 8.32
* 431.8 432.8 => -0.01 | 8.21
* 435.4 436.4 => -0.02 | 8.29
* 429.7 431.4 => 0.02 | 8.09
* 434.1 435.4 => 0.09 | 7.61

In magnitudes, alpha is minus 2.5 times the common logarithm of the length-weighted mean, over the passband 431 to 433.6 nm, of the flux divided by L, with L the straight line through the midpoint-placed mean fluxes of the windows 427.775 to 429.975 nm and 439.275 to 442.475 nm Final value 0.02 mag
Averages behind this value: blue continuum 8.25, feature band 8.04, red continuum 8.09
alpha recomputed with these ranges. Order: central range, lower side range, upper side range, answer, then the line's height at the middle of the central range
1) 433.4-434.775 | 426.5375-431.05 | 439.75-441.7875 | 0.19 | 8.18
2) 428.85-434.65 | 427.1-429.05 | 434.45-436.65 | 0.04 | 8.14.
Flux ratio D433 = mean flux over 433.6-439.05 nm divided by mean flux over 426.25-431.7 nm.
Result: 0.96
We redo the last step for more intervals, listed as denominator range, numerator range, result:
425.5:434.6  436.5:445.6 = 1.02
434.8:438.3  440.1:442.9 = 0.98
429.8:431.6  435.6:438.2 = 1.02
